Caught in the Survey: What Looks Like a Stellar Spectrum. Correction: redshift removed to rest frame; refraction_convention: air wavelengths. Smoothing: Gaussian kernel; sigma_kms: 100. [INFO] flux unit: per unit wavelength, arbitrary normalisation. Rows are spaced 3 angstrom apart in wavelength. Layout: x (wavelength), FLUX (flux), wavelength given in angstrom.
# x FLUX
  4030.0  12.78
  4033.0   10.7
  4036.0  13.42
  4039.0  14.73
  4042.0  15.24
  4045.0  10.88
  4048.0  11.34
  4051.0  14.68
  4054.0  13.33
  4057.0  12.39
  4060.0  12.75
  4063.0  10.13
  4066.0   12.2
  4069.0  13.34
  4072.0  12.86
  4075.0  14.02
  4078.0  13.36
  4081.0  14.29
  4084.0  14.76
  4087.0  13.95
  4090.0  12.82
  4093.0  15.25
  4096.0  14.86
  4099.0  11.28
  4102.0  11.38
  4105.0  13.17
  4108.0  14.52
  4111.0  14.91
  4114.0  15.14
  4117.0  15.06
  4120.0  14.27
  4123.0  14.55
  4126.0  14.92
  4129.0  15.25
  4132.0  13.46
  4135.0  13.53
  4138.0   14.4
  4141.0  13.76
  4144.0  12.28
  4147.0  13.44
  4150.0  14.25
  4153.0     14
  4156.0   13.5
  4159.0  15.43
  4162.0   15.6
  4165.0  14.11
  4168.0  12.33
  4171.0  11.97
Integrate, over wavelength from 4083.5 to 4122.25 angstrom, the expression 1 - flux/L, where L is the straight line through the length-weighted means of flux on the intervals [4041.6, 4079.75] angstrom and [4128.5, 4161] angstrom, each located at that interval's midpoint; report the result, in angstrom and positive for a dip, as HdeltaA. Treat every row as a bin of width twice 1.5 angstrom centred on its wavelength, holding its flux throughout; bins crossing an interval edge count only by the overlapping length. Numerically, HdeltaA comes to -1.8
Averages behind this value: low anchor 12.7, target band 13.9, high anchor 13.9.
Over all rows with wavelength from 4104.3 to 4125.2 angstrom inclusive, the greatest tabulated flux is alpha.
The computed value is 15.14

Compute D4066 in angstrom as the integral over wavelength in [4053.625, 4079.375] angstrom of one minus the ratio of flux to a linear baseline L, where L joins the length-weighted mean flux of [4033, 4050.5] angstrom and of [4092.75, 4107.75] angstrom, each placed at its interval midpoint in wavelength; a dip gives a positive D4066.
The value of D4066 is 0.7 angstrom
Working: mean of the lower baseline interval 13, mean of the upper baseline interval 13.1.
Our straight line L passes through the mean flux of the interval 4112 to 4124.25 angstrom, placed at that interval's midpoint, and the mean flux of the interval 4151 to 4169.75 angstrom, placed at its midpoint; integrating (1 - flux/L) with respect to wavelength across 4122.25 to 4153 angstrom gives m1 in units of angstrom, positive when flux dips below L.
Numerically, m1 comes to 1.1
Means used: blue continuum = 14.8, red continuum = 14.1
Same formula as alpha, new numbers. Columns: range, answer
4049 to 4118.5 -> 15.25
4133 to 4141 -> 14.4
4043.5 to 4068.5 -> 14.68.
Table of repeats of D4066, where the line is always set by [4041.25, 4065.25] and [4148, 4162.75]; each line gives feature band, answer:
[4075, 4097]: -1.72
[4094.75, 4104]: 0.62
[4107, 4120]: -1.13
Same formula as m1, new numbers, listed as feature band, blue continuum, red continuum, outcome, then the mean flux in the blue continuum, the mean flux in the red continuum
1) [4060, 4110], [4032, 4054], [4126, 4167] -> 0.8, 13.1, 14.1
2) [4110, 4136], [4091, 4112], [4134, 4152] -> -1.9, 13.6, 13.6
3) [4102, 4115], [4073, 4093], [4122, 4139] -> 0.1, 13.9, 14.3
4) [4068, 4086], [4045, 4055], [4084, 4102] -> -0.7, 12.8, 13.5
